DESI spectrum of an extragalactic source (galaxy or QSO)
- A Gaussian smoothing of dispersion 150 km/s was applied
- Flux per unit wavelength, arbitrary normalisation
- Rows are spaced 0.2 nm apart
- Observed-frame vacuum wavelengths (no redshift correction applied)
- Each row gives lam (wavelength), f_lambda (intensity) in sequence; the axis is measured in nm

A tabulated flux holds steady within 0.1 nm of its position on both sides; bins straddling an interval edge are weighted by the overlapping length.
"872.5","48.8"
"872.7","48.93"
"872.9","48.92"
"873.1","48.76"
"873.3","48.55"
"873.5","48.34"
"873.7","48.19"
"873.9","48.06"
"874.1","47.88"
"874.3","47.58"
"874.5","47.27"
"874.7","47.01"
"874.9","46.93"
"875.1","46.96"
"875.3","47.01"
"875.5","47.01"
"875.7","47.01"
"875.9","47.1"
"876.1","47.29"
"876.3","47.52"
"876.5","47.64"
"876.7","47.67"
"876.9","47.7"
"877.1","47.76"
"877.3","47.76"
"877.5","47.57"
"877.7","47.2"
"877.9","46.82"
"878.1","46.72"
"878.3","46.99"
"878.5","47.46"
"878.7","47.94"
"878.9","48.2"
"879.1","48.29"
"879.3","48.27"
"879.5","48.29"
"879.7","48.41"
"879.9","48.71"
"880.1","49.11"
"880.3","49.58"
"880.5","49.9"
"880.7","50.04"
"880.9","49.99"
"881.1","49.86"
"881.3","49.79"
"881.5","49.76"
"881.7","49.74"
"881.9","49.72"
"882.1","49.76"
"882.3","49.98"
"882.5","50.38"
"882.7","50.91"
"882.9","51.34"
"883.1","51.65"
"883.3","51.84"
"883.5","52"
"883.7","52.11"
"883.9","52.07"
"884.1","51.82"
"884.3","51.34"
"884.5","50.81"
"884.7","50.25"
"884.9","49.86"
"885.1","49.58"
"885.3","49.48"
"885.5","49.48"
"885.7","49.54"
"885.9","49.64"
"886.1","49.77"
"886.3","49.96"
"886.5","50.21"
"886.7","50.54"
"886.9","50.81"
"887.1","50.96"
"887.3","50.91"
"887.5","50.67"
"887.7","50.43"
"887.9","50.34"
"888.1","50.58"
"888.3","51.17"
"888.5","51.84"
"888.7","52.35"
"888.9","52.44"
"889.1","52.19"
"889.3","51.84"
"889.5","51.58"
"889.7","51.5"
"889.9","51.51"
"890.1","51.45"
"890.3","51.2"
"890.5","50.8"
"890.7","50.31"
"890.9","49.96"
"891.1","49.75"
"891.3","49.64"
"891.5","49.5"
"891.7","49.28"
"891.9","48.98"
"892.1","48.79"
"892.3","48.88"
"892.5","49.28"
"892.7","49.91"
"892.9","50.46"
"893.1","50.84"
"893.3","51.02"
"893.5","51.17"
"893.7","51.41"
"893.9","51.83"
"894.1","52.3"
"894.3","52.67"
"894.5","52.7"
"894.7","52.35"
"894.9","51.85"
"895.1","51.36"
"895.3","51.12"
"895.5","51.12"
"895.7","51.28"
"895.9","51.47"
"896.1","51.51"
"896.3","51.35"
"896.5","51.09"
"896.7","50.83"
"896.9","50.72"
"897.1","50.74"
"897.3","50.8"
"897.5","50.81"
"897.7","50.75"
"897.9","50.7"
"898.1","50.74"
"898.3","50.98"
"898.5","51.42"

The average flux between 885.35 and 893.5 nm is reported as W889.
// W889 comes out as 50.5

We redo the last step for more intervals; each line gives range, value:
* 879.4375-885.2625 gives 50.3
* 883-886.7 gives 50.6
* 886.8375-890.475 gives 51.3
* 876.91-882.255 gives 48.6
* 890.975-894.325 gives 50.3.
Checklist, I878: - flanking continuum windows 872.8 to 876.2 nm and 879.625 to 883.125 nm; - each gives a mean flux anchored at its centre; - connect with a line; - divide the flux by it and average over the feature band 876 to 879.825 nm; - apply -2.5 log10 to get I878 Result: 0.025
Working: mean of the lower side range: 47.6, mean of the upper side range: 49.9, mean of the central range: 47.7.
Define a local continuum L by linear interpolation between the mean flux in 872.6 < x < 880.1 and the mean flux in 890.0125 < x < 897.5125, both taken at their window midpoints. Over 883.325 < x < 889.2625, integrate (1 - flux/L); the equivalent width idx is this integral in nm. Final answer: -0.16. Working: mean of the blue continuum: 47.7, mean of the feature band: 50.8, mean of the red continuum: 50.8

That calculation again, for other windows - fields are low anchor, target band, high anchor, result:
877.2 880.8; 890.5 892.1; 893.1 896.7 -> 0.036 nm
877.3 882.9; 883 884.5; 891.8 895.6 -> -0.070 nm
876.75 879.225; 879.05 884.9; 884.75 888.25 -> -0.171 nm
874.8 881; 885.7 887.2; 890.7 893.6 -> -0.035 nm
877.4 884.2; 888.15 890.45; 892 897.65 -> -0.057 nm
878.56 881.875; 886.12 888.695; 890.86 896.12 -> -0.038 nm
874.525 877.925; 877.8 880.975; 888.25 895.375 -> -0.024 nm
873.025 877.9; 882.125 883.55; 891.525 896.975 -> -0.063 nm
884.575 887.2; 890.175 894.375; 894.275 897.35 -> 0.045 nm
